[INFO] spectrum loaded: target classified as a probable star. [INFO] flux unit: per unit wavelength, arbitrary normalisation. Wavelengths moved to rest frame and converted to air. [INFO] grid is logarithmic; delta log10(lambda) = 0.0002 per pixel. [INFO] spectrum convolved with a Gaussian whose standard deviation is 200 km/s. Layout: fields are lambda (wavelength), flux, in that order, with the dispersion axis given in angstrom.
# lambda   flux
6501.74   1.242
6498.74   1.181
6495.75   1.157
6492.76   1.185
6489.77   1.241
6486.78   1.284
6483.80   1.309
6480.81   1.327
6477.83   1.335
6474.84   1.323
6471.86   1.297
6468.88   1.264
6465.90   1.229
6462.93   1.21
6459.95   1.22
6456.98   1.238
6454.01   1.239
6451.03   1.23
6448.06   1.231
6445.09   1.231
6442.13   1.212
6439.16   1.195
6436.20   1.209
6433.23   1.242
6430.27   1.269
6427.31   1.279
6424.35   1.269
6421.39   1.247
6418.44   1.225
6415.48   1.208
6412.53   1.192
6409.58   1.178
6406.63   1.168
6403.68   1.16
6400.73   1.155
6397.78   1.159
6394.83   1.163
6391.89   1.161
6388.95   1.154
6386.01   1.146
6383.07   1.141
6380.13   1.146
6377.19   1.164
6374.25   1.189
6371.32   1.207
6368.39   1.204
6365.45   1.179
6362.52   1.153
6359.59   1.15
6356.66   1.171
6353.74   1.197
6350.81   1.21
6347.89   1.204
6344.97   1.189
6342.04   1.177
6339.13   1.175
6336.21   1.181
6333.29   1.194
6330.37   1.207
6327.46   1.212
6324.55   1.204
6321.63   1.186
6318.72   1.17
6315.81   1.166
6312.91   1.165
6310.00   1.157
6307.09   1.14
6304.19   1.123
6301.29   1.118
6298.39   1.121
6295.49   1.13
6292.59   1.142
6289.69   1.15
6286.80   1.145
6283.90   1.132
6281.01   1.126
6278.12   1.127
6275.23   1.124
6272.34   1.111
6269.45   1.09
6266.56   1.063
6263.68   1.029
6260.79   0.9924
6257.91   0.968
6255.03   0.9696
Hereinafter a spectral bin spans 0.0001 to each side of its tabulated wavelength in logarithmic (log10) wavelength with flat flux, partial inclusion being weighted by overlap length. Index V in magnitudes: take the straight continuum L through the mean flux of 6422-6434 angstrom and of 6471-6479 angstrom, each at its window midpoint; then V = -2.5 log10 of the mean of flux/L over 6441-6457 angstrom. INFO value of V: 0.05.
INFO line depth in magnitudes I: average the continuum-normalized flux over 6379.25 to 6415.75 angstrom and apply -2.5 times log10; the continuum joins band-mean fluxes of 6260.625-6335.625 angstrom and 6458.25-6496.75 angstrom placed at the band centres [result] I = 0.04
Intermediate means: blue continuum 1.14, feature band 1.16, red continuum 1.26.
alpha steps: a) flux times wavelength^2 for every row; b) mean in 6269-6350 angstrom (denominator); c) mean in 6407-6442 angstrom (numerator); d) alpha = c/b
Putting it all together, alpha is 1.1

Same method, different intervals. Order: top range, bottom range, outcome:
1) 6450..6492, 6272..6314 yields 1.18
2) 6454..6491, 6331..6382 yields 1.12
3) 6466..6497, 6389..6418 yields 1.11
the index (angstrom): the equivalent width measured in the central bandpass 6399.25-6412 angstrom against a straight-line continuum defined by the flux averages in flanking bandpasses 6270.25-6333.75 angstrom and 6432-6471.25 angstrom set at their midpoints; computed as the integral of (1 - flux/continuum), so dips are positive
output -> 0.4 angstrom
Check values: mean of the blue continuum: 1.15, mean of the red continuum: 1.23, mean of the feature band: 1.17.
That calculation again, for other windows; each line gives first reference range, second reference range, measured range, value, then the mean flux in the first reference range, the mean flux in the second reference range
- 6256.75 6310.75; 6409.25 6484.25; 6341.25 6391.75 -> 0.07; 1.1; 1.25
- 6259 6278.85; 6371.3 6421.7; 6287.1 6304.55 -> -0.61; 1.07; 1.17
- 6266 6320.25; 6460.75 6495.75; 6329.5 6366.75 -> -0.34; 1.13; 1.27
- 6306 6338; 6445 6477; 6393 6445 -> 0.85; 1.18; 1.25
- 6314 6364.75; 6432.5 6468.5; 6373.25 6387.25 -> 0.50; 1.18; 1.22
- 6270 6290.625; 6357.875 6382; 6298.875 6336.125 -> -0.72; 1.13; 1.17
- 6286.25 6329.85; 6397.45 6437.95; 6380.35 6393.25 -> 0.51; 1.16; 1.21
